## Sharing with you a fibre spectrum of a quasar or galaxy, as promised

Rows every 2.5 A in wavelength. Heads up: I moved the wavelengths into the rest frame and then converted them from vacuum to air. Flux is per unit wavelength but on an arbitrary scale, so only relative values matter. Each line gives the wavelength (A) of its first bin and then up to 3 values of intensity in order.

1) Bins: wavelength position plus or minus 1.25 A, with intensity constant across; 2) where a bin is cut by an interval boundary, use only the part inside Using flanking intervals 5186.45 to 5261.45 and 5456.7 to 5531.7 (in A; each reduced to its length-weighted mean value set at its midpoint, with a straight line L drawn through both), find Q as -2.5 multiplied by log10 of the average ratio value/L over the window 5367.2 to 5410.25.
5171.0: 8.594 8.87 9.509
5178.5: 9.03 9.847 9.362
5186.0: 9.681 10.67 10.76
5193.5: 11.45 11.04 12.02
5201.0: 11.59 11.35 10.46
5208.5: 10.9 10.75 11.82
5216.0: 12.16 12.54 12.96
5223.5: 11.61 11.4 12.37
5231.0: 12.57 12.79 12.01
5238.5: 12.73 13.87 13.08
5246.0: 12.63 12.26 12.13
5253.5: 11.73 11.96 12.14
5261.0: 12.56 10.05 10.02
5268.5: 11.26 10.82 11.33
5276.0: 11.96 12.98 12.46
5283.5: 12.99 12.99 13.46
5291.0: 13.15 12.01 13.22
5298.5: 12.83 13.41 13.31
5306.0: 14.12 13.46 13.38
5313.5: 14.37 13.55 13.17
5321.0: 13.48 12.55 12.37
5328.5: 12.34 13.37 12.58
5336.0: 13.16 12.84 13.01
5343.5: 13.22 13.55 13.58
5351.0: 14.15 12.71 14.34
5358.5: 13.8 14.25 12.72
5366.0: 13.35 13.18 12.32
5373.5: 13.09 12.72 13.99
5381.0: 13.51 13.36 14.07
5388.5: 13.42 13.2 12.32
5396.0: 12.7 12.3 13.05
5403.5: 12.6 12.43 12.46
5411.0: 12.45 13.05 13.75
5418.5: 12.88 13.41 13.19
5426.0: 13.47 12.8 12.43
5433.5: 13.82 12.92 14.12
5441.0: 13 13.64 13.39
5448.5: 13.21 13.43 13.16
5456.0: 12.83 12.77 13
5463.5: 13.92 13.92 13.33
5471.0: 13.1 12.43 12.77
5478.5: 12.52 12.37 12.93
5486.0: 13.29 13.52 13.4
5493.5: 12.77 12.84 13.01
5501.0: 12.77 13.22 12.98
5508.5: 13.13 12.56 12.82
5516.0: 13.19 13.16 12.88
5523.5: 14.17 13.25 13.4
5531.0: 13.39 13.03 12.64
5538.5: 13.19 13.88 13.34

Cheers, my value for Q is -0.030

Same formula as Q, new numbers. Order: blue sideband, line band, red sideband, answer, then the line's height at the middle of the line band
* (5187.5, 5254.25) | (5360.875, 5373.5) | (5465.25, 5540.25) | -0.05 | 12.5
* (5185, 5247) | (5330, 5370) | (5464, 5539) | -0.08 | 12.4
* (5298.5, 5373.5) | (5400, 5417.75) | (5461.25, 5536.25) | 0.03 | 13.2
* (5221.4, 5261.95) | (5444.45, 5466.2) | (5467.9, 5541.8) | -0.03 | 12.9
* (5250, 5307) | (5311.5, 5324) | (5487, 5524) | -0.09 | 12.4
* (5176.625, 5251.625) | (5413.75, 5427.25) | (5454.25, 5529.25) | -0.05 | 12.7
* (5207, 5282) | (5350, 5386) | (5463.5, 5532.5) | -0.07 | 12.5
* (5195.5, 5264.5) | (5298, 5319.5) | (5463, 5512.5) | -0.10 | 12.3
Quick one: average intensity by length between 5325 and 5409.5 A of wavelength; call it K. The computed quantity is 13.1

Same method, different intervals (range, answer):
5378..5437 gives 13.1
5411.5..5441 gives 13.2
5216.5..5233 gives 12.3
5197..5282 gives 11.9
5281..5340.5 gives 13.1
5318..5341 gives 12.9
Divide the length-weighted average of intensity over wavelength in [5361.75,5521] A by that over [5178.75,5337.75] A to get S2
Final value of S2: 1.1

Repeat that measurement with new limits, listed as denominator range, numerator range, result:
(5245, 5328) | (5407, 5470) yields 1.05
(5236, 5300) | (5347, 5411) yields 1.07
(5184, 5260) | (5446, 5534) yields 1.11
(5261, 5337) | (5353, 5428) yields 1.04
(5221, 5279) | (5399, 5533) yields 1.09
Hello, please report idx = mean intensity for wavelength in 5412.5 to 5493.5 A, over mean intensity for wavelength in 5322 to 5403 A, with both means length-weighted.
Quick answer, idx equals 1.00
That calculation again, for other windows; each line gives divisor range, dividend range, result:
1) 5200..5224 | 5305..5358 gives 1.15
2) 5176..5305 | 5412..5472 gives 1.12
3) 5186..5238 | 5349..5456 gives 1.13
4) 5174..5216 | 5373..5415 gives 1.22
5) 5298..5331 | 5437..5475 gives 1.00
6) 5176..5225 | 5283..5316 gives 1.21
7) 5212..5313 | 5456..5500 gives 1.05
